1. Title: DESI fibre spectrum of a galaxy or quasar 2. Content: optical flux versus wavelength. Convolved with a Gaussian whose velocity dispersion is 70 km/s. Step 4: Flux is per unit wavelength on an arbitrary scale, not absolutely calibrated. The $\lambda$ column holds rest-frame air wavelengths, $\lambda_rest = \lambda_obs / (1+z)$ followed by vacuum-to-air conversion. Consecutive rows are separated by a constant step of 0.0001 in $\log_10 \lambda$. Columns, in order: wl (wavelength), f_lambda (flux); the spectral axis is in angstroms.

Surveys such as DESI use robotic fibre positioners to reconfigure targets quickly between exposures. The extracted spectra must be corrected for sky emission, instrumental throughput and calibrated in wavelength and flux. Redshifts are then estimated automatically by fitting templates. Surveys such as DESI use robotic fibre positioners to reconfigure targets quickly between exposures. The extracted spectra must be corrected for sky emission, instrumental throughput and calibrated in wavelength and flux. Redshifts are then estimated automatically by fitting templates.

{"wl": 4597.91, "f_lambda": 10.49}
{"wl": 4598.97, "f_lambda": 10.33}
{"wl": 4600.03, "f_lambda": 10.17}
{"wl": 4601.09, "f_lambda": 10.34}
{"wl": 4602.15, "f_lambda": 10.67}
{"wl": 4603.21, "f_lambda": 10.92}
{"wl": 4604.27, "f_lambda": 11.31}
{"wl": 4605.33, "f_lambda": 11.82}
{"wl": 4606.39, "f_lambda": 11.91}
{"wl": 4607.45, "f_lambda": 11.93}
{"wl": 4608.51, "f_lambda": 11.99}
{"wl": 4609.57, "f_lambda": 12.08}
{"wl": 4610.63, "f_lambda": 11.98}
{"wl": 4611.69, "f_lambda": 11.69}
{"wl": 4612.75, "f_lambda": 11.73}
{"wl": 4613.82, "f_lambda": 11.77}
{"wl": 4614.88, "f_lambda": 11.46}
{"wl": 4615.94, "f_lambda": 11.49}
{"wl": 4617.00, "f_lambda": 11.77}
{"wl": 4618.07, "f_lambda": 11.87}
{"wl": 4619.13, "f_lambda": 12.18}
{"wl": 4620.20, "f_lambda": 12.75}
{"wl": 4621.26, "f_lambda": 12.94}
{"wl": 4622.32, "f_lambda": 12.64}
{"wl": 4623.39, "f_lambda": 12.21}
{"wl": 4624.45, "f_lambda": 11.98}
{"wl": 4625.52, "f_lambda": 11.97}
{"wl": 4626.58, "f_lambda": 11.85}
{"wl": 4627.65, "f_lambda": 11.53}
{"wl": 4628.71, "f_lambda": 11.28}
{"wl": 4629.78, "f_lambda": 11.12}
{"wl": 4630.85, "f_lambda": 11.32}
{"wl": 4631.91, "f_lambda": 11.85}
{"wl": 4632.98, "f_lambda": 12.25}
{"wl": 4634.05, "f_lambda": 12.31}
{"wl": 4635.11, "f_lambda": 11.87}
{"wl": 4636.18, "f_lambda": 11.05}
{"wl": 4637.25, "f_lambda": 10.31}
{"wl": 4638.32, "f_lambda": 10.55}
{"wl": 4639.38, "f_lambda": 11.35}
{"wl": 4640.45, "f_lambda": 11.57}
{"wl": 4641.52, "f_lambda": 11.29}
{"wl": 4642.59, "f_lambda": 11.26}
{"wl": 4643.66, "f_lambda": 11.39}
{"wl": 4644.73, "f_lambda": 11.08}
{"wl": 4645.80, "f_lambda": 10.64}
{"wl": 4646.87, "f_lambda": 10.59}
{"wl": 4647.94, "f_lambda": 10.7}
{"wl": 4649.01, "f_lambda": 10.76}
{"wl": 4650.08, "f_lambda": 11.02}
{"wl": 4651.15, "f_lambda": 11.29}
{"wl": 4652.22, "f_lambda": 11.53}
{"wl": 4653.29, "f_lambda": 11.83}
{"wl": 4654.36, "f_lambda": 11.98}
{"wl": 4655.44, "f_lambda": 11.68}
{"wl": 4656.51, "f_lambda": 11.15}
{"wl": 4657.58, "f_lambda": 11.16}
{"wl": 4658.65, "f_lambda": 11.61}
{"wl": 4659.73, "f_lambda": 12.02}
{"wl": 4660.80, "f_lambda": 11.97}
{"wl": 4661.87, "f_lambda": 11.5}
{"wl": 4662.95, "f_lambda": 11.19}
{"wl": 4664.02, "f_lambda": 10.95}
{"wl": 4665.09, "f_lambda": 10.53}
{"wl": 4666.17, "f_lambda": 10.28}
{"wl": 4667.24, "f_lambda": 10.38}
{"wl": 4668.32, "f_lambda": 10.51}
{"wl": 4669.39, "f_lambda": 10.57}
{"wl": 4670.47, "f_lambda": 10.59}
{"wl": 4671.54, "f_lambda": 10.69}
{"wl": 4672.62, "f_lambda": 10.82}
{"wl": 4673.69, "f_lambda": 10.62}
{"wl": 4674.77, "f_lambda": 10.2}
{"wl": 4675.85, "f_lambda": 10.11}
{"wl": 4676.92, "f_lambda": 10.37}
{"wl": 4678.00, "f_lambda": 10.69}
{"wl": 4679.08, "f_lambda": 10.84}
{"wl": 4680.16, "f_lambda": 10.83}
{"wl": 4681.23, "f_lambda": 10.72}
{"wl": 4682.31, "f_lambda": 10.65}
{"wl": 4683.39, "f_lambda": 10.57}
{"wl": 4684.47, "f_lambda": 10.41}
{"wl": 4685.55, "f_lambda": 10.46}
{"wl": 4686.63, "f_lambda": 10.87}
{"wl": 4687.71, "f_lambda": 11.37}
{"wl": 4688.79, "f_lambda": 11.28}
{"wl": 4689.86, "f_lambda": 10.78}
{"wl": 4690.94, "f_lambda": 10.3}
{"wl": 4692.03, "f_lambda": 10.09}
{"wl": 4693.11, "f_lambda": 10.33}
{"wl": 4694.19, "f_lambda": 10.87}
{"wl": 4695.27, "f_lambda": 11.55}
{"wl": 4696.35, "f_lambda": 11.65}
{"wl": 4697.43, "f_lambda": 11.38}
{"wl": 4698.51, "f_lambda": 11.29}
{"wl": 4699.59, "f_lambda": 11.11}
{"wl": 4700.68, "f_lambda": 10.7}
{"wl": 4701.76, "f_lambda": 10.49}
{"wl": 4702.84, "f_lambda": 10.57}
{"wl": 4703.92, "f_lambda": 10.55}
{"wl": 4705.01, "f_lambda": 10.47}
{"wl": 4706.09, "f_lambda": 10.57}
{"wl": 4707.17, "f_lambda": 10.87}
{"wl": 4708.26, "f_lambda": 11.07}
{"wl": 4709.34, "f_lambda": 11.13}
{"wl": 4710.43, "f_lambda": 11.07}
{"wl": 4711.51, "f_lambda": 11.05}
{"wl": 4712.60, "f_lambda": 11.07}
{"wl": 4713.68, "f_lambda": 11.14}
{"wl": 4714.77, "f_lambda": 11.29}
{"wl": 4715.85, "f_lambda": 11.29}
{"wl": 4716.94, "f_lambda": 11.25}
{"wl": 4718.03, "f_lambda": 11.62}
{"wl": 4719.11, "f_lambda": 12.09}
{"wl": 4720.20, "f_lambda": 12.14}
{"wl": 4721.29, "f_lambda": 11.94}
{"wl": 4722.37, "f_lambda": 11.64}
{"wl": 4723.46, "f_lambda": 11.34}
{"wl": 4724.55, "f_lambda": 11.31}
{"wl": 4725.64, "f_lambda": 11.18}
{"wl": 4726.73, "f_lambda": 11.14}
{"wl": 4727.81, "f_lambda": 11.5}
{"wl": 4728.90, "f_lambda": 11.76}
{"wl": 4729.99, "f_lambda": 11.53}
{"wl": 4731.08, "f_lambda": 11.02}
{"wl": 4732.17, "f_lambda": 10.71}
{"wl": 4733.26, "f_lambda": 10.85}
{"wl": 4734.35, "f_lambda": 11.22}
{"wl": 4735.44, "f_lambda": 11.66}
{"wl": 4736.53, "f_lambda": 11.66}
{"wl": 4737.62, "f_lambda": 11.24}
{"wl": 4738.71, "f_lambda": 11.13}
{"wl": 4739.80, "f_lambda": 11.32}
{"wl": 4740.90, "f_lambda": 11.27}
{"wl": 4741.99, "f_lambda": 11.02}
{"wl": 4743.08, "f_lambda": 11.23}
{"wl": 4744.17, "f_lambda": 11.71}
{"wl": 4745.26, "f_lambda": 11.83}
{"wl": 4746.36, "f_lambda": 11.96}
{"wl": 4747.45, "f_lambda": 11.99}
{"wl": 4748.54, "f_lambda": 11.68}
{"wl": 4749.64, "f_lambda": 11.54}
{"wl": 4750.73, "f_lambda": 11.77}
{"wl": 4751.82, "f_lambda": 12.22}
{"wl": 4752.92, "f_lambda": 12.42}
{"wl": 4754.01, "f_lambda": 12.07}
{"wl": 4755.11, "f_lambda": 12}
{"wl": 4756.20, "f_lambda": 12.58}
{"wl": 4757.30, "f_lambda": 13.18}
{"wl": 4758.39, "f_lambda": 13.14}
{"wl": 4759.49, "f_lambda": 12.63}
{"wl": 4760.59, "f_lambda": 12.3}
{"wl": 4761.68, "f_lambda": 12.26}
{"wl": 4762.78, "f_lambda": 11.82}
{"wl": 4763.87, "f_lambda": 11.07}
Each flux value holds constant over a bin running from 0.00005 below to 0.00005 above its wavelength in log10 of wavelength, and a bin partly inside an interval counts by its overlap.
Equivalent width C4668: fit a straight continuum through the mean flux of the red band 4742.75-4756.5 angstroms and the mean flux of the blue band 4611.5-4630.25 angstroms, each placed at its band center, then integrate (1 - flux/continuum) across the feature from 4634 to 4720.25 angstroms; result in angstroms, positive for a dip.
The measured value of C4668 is 6.7 angstroms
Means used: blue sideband 11.9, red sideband 11.9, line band 11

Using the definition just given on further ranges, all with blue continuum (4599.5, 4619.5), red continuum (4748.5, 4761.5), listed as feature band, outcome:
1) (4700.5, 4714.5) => 1.42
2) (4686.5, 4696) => 0.90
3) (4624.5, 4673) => 2.09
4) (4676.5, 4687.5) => 1.16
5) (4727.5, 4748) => 1.38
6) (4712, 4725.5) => 0.69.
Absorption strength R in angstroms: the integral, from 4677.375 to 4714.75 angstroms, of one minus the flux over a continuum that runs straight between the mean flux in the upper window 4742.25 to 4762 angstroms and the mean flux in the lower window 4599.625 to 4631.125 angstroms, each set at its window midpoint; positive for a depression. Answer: 3.4 angstroms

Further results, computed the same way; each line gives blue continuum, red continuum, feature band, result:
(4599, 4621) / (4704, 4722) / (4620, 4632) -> -0.4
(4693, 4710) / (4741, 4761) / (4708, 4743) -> 0.4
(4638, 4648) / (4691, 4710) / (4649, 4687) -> 0.2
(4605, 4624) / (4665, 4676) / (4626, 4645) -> 0.1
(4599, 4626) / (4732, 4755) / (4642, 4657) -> 0.6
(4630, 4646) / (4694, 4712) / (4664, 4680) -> 0.9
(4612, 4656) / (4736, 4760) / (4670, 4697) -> 2.3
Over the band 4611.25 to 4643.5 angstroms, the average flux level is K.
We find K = 11.7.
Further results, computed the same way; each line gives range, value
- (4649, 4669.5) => 11.2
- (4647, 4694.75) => 10.9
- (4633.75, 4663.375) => 11.3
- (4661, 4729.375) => 11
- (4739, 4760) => 12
